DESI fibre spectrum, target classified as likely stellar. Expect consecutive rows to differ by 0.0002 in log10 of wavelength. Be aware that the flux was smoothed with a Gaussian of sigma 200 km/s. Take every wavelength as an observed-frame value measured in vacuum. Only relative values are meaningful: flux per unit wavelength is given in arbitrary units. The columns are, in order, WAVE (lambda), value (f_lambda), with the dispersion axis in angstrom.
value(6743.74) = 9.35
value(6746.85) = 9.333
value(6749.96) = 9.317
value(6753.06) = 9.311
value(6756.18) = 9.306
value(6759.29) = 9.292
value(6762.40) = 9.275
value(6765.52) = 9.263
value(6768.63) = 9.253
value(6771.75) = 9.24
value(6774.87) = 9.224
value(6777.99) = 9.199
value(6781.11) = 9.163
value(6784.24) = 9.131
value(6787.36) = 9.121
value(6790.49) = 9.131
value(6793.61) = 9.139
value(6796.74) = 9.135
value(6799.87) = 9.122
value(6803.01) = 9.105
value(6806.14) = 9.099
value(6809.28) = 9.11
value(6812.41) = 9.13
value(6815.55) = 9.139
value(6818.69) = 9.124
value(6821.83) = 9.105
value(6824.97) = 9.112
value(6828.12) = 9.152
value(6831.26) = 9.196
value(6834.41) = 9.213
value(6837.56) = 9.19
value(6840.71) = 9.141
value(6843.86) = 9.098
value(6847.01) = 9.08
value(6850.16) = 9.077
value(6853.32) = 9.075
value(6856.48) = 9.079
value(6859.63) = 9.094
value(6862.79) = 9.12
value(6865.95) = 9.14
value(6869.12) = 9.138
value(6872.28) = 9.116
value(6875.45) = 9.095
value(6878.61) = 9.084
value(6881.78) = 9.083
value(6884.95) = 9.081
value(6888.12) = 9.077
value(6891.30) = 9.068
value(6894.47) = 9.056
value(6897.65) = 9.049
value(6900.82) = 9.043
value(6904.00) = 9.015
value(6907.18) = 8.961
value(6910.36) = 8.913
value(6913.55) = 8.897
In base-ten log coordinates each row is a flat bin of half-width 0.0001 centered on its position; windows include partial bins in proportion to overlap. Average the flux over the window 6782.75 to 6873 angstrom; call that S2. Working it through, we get 9.13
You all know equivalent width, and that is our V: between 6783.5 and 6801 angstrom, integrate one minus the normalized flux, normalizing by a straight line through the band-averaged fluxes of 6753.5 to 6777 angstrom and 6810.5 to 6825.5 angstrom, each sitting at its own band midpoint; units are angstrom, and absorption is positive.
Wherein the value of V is 0.12 angstrom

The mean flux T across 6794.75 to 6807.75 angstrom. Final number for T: 9.11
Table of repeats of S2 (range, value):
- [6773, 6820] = 9.14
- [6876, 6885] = 9.09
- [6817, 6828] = 9.12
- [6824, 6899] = 9.11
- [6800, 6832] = 9.12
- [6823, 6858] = 9.13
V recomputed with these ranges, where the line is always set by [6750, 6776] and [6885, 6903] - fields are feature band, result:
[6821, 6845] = 0.0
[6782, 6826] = 0.4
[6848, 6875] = 0.0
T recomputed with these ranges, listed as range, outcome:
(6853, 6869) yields 9.11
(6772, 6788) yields 9.18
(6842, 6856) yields 9.08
